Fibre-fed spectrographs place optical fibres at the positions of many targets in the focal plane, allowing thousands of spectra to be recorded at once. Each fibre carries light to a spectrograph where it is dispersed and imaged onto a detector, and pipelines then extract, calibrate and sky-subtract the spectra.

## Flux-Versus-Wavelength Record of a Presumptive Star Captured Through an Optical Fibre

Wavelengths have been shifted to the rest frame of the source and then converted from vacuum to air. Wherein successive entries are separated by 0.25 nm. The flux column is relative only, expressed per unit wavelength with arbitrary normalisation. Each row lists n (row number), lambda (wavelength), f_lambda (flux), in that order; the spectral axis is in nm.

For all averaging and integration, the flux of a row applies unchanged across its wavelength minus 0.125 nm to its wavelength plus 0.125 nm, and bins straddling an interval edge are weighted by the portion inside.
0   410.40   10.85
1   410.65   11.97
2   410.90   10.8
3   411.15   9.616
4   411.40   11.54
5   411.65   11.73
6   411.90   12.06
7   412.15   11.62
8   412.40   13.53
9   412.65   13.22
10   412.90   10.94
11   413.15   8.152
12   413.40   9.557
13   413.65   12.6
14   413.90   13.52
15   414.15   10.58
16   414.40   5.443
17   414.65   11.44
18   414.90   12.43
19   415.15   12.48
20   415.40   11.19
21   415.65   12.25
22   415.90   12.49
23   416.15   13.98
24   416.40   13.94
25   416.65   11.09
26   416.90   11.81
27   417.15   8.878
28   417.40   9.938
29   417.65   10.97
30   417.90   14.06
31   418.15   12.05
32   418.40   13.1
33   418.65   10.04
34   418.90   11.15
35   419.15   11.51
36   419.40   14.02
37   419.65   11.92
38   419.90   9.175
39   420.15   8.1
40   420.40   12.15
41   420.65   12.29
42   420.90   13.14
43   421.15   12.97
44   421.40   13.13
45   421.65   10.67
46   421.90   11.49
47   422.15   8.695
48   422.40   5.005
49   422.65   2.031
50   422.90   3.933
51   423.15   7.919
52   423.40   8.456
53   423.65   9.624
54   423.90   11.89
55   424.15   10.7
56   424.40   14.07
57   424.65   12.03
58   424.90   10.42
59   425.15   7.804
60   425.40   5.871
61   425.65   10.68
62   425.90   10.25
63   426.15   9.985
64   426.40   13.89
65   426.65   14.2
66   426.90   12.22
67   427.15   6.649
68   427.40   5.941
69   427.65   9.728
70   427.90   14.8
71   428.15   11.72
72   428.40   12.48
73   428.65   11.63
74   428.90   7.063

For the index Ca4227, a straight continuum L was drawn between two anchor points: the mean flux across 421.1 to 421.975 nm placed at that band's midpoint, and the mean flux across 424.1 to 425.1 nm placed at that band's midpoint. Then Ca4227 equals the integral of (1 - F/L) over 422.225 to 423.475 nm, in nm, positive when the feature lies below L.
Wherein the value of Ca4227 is 0.67 nm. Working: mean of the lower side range 12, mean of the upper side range 11.6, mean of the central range 5.48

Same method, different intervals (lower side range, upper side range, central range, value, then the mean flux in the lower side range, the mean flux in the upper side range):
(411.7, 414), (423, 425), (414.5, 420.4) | -0.22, 11.7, 10.6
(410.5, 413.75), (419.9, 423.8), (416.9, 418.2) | -0.13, 11.3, 9.32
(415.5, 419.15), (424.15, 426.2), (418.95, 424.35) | 0.46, 11.8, 10.2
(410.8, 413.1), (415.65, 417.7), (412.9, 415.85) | 0.18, 11.6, 11.7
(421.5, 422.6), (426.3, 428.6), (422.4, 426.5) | 0.28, 8.59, 11.3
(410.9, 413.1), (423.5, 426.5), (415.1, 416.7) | -0.18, 11.6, 10.6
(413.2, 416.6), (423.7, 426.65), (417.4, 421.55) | -0.20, 11.6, 10.8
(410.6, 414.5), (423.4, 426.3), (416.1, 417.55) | -0.09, 11.1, 10.3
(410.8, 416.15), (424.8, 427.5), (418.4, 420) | -0.12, 11.4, 9.84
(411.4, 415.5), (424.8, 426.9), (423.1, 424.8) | -0.03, 11.3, 10.5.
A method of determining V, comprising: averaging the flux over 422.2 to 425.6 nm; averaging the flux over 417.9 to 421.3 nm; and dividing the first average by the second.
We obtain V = 0.7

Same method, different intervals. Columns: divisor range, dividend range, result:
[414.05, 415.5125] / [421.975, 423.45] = 0.57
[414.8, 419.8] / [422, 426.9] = 0.79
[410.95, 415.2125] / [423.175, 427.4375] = 0.92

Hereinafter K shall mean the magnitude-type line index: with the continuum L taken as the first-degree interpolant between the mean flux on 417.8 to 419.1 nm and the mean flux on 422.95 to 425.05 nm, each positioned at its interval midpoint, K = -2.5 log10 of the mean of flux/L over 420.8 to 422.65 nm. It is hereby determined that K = 0.10 mag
